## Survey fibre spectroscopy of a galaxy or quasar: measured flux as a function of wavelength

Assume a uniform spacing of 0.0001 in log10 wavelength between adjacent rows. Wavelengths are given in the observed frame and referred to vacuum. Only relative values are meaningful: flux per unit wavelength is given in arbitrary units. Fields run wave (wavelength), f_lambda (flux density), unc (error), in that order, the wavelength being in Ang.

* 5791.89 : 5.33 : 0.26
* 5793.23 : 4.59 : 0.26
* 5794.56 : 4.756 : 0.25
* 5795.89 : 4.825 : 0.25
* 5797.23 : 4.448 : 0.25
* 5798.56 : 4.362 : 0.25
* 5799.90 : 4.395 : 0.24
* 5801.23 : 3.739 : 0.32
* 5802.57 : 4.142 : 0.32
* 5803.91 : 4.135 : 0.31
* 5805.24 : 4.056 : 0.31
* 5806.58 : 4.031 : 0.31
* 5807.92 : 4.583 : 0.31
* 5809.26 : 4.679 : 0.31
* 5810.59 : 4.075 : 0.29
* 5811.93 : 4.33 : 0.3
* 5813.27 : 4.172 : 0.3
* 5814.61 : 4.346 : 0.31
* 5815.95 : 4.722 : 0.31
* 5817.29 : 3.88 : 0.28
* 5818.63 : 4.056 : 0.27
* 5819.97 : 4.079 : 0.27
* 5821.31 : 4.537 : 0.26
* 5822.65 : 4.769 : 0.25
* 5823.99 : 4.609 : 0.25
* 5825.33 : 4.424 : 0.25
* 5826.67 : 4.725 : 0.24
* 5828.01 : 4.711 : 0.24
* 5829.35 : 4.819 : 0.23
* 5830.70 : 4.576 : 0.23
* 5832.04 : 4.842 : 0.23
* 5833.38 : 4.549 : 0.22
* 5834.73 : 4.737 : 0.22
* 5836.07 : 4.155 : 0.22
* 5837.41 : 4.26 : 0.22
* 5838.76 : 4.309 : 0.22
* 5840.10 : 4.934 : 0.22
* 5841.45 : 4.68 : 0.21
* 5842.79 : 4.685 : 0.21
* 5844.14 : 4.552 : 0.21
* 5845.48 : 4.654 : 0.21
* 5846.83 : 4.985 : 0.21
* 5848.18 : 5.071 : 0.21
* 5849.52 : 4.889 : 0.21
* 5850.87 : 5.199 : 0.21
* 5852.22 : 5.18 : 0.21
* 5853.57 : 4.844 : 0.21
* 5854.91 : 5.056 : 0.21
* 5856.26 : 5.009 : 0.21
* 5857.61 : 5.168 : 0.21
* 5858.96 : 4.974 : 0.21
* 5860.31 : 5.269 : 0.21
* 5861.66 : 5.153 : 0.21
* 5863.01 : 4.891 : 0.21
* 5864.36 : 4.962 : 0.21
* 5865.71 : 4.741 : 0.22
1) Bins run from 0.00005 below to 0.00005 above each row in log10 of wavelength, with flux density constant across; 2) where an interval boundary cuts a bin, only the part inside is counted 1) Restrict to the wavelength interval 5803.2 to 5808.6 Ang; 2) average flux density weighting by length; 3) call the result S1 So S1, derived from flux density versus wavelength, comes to 4.2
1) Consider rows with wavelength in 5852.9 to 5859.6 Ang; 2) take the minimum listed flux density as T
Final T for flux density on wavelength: 4.844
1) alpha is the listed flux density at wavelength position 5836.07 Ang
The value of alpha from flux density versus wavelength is 4.155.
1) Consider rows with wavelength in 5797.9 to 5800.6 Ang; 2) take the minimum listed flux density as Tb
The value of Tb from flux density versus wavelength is 4.362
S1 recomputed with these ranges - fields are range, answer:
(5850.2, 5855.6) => 5.07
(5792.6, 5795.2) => 4.68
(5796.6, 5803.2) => 4.22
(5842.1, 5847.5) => 4.72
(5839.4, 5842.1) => 4.8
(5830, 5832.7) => 4.7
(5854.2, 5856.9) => 5.04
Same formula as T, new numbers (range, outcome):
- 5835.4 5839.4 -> 4.155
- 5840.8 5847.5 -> 4.552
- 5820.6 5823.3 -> 4.537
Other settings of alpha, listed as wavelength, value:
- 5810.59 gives 4.075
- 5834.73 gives 4.737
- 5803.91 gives 4.135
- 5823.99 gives 4.609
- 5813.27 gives 4.172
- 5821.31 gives 4.537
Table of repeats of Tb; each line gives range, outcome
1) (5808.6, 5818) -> 3.88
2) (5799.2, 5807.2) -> 3.739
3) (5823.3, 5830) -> 4.424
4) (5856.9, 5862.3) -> 4.974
